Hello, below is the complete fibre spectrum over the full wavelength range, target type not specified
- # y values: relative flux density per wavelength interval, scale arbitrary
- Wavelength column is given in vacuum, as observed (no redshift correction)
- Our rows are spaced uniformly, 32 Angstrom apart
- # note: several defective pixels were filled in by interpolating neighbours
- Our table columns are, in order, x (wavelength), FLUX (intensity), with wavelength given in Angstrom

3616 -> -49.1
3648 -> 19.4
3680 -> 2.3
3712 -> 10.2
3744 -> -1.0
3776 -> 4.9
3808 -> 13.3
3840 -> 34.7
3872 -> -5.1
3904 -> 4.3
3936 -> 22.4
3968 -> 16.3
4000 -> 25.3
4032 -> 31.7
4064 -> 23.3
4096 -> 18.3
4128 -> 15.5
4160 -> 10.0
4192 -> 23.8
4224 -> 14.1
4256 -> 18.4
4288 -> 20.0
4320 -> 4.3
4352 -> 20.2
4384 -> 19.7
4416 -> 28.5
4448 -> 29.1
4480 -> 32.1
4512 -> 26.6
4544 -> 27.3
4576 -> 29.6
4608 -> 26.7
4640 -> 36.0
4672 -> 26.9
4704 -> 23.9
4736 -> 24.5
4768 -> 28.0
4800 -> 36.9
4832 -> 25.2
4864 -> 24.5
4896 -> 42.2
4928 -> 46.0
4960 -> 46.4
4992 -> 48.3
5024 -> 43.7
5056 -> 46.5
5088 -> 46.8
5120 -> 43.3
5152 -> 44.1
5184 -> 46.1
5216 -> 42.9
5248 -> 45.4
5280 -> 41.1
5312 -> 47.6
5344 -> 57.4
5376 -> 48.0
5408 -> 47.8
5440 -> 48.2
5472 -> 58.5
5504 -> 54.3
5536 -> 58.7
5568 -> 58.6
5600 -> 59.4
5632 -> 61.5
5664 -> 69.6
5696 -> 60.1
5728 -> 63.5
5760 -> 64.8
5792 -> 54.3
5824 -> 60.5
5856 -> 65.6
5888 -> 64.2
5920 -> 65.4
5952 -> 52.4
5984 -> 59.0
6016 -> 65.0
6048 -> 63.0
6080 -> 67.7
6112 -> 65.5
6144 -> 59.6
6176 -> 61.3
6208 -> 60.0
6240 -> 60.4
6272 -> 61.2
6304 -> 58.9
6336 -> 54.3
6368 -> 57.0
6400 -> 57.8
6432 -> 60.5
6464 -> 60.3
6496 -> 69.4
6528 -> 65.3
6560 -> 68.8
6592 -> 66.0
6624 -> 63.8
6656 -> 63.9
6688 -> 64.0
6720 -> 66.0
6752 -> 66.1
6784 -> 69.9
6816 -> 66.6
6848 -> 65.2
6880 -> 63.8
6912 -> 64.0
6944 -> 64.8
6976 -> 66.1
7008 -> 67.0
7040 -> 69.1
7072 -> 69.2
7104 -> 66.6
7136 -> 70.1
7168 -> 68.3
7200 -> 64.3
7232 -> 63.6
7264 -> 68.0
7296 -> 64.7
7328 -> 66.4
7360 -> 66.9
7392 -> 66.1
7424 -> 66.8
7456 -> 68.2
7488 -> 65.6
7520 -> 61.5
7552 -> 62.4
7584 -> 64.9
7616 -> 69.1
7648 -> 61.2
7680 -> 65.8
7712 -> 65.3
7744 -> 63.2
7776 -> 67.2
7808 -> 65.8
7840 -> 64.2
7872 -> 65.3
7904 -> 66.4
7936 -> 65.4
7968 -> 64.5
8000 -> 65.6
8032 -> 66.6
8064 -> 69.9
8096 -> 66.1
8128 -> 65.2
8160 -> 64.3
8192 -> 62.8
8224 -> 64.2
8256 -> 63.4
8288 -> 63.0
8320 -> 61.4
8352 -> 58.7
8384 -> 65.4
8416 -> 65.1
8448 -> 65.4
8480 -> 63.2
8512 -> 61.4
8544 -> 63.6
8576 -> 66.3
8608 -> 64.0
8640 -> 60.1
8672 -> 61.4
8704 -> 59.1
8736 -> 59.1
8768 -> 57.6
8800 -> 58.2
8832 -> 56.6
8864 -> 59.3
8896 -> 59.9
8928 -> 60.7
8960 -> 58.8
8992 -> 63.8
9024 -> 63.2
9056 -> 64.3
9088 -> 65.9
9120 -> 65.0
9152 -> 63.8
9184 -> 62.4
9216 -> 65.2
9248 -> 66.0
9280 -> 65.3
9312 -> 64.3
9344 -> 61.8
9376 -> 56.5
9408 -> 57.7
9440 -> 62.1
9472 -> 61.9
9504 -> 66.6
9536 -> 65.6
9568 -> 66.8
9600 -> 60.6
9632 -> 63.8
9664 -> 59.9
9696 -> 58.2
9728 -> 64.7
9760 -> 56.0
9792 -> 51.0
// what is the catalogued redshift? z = 0.23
